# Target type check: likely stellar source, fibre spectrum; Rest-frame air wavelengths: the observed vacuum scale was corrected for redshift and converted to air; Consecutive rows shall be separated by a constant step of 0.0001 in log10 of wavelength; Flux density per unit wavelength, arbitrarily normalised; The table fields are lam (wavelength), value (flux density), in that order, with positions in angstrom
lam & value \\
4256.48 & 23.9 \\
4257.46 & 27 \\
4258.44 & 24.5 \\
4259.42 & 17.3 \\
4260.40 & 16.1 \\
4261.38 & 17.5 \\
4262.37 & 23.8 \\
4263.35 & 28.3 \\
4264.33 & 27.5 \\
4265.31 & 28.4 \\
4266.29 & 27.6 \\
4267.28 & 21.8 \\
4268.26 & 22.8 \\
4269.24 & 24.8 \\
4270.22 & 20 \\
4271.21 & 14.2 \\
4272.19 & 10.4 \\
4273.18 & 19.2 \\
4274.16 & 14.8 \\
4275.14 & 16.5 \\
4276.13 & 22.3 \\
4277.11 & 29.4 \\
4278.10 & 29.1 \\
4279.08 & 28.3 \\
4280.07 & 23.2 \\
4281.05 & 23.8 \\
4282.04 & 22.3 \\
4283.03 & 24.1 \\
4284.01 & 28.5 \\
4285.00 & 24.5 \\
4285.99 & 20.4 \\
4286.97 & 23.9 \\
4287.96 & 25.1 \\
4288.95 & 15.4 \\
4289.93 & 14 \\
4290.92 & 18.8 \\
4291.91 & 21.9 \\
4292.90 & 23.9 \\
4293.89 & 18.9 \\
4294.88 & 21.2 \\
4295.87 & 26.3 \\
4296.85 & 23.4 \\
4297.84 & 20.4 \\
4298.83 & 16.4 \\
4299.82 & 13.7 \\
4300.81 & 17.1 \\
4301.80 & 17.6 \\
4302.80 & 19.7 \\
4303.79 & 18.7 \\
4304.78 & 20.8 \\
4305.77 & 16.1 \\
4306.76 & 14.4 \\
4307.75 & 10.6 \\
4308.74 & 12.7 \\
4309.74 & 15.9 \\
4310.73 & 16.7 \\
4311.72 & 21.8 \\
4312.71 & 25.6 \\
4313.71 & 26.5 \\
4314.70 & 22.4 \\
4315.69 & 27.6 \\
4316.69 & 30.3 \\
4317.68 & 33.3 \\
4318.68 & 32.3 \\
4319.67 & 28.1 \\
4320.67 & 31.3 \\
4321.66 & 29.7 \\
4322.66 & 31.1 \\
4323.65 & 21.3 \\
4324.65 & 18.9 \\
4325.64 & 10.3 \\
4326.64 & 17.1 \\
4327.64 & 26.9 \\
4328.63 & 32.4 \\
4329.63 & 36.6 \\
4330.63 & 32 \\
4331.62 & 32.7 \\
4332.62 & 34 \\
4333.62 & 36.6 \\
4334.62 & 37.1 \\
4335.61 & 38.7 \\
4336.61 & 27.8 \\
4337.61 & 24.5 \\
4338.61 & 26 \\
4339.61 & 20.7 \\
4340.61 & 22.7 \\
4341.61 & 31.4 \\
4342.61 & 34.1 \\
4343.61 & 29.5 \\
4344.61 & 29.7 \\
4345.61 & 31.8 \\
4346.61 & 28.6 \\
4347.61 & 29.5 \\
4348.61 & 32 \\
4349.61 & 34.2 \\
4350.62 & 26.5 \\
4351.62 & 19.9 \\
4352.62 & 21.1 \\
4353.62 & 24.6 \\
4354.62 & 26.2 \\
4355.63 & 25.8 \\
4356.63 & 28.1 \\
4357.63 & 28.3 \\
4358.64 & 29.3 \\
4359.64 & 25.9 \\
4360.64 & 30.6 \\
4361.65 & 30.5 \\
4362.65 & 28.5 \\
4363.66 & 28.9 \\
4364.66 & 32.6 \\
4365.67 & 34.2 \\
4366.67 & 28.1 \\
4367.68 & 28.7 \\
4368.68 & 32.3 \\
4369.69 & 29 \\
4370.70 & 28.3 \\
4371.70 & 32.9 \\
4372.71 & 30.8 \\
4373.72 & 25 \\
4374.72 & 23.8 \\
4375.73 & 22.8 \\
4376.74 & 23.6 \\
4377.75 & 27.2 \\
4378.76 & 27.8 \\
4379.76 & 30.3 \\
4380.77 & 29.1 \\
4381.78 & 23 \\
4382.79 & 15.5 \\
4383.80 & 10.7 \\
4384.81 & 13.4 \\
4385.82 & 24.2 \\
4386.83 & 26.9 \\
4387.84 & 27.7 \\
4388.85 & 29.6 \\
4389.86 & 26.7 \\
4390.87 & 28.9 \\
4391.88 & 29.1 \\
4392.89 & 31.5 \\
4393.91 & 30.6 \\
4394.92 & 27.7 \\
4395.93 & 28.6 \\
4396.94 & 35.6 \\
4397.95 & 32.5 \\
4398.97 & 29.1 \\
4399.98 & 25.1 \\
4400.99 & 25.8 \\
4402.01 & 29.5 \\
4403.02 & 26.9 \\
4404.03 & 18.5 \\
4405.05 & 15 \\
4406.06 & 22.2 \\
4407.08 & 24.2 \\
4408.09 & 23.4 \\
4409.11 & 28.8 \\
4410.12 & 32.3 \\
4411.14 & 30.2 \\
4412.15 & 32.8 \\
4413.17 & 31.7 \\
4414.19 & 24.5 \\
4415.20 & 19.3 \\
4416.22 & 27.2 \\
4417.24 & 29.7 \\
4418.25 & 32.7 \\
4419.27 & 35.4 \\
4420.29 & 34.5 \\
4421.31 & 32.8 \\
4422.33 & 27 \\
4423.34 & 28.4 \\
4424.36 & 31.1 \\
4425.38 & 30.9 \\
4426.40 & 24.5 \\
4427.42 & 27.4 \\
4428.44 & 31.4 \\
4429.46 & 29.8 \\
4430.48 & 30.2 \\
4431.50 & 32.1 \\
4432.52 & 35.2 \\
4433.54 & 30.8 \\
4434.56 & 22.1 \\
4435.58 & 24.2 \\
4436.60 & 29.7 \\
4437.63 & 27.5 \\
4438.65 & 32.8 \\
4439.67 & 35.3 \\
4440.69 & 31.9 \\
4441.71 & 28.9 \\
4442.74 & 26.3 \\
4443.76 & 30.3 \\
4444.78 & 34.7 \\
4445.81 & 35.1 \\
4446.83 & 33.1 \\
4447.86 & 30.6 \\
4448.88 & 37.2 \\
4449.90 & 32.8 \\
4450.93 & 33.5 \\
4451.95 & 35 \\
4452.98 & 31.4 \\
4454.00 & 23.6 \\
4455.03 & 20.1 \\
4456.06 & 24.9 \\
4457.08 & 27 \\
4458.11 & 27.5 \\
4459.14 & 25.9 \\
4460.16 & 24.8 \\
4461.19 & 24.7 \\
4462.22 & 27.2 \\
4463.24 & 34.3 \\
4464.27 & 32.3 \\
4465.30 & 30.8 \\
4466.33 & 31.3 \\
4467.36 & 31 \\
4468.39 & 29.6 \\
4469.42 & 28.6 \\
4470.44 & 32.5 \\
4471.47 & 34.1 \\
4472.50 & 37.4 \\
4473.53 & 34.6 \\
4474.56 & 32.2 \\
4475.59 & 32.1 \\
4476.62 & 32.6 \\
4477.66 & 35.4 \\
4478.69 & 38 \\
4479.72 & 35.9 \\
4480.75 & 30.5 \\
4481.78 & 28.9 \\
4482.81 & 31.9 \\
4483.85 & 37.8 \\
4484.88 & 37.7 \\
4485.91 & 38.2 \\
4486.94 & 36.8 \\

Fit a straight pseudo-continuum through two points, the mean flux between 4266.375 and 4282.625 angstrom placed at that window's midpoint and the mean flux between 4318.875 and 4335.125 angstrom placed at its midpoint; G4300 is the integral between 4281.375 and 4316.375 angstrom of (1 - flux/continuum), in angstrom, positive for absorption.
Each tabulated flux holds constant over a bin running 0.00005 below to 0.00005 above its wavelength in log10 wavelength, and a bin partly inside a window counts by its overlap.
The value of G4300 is 6.3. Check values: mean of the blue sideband 21.6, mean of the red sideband 28.6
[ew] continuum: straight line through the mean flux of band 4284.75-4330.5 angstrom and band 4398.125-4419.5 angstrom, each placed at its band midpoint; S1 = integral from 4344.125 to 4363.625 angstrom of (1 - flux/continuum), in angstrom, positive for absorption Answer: -3.0 angstrom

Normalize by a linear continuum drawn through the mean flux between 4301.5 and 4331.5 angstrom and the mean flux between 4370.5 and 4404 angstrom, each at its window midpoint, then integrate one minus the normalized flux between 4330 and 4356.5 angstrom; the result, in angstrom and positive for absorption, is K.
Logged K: -4.9 angstrom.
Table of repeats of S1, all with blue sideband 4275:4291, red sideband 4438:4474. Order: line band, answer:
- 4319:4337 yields -2.8 angstrom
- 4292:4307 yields 2.8 angstrom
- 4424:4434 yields -0.3 angstrom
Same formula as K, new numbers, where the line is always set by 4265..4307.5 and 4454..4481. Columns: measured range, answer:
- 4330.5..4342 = -3.3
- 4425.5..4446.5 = -0.9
